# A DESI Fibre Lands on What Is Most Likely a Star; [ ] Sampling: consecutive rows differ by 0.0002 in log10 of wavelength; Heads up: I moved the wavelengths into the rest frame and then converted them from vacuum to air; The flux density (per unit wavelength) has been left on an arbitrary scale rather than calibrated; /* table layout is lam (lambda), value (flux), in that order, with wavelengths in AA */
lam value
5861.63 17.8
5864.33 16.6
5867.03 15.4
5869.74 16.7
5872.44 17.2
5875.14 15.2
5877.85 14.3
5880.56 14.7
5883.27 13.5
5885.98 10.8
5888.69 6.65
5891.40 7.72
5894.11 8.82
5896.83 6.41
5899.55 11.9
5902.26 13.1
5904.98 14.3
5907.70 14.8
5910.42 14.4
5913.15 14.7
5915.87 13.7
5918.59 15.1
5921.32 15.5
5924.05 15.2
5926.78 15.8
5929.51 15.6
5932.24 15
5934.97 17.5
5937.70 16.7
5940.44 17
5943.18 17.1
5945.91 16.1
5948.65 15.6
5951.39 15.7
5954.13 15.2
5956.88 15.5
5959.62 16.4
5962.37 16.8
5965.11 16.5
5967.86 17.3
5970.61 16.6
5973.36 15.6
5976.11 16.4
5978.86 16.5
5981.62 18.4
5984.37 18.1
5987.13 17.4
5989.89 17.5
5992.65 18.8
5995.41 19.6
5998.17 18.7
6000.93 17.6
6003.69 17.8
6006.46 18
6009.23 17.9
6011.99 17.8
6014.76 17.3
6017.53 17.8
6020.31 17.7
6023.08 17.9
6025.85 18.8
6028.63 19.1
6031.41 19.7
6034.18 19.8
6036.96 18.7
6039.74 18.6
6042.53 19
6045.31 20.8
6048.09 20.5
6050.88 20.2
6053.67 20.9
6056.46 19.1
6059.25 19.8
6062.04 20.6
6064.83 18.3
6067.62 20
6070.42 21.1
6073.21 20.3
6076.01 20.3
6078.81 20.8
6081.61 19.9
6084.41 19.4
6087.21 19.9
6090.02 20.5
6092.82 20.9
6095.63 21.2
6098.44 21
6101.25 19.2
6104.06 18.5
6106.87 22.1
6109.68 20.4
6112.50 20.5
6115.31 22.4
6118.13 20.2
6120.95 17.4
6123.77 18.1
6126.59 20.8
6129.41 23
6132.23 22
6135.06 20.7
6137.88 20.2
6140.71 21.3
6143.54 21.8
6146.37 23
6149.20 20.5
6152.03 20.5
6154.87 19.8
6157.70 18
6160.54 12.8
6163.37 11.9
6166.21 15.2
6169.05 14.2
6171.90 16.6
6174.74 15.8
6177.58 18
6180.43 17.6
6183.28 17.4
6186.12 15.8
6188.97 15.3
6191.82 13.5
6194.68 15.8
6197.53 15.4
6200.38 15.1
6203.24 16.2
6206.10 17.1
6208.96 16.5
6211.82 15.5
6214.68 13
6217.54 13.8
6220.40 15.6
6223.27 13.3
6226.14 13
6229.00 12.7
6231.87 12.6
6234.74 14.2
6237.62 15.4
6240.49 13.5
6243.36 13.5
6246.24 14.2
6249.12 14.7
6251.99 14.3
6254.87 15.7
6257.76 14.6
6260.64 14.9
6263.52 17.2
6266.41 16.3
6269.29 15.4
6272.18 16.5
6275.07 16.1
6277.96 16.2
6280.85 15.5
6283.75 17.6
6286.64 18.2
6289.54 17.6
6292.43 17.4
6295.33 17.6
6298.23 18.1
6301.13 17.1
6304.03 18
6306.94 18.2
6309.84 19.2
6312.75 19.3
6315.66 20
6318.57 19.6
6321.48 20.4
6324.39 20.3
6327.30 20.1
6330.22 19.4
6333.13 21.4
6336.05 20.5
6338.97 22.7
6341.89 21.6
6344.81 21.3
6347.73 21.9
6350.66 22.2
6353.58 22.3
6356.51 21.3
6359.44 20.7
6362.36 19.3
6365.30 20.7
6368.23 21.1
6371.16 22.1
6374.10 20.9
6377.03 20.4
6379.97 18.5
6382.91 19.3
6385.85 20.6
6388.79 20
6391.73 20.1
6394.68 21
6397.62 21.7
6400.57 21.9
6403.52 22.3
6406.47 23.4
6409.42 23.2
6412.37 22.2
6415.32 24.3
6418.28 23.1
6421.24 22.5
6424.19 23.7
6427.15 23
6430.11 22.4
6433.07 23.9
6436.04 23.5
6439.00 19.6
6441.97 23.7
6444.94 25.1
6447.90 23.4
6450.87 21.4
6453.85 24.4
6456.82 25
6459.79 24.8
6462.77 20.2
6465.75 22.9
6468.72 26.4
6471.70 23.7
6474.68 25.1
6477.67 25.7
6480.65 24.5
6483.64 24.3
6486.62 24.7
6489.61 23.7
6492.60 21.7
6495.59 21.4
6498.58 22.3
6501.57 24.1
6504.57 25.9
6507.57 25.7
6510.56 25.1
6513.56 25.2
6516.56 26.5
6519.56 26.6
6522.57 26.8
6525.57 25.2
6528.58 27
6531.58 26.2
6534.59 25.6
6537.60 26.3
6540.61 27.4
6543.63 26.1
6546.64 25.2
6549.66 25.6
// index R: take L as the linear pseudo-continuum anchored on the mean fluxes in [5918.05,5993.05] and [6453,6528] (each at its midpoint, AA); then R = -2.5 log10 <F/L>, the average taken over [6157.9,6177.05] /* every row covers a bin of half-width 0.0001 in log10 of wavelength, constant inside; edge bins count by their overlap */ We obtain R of 0.31 mag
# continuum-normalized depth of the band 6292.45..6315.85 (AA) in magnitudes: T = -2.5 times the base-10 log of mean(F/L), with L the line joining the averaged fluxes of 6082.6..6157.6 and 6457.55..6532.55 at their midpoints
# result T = 0.23 mag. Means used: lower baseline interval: 20.5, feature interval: 18.3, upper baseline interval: 24.6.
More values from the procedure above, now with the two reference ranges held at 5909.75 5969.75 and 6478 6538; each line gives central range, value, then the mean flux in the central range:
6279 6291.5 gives 0.236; 17.2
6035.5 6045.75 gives -0.098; 19.1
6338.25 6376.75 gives 0.059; 21.3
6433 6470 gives 0.030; 23.4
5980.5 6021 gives -0.075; 18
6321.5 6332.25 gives 0.101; 20.1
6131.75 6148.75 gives -0.126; 21.4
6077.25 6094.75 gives -0.117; 20.3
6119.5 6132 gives -0.067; 20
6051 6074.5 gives -0.126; 20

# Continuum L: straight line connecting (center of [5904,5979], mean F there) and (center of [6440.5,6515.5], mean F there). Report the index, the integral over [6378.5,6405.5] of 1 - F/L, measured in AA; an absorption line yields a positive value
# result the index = 2.5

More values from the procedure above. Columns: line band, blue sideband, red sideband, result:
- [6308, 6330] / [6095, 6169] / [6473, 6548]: 2.50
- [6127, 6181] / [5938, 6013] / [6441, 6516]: 2.52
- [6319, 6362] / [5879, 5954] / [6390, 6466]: 0.39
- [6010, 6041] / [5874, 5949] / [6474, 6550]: -4.85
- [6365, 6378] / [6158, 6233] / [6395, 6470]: -0.05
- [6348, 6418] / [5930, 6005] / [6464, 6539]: 5.45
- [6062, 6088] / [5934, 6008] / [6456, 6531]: -2.08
